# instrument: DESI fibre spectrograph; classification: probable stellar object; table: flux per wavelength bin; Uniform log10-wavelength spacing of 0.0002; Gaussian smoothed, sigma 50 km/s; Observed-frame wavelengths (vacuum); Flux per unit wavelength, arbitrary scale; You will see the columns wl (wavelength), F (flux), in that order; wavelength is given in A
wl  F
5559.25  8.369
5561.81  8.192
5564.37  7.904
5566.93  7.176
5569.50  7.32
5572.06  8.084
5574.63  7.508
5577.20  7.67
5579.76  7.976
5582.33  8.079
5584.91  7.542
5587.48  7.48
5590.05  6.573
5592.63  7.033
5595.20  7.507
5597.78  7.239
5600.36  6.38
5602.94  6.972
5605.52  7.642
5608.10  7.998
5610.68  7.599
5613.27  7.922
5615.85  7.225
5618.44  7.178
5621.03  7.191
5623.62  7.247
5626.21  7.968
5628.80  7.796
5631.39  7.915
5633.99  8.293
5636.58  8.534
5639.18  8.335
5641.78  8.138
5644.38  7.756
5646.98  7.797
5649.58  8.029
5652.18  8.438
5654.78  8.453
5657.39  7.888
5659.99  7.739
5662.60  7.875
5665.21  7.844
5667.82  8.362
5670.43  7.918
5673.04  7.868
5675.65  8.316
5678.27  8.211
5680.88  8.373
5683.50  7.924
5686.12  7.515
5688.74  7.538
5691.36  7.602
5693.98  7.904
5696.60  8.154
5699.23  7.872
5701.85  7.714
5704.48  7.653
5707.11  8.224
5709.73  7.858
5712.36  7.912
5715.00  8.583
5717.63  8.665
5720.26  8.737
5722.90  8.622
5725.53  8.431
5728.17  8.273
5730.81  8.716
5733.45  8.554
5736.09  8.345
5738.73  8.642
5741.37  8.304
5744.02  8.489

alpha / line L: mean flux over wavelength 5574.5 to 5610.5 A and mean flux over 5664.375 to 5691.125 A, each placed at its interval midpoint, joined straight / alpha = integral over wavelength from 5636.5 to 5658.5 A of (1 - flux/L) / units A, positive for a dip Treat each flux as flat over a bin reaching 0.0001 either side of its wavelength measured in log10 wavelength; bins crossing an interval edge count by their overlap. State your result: -1.03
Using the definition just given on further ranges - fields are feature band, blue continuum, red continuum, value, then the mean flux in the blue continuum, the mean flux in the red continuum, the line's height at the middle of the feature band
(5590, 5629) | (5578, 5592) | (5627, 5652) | 2.08 A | 7.51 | 8.08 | 7.77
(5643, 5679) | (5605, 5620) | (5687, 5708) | -1.47 A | 7.58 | 7.82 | 7.72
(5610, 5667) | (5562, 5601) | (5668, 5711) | -1.22 A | 7.47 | 7.93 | 7.71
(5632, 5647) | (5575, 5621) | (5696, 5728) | -0.90 A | 7.41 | 8.21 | 7.7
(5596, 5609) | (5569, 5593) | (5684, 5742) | 0.71 A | 7.55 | 8.17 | 7.65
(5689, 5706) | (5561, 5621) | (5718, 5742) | 0.98 A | 7.48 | 8.53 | 8.28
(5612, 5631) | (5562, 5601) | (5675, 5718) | 0.31 A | 7.47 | 7.98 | 7.65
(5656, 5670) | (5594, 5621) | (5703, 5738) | -0.17 A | 7.36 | 8.35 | 7.85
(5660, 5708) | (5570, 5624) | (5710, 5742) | 1.17 A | 7.43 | 8.47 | 8.13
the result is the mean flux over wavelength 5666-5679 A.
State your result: 8.12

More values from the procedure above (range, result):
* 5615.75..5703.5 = 7.92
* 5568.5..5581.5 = 7.74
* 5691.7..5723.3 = 8.13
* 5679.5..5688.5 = 7.89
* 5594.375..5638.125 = 7.57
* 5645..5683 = 8.07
